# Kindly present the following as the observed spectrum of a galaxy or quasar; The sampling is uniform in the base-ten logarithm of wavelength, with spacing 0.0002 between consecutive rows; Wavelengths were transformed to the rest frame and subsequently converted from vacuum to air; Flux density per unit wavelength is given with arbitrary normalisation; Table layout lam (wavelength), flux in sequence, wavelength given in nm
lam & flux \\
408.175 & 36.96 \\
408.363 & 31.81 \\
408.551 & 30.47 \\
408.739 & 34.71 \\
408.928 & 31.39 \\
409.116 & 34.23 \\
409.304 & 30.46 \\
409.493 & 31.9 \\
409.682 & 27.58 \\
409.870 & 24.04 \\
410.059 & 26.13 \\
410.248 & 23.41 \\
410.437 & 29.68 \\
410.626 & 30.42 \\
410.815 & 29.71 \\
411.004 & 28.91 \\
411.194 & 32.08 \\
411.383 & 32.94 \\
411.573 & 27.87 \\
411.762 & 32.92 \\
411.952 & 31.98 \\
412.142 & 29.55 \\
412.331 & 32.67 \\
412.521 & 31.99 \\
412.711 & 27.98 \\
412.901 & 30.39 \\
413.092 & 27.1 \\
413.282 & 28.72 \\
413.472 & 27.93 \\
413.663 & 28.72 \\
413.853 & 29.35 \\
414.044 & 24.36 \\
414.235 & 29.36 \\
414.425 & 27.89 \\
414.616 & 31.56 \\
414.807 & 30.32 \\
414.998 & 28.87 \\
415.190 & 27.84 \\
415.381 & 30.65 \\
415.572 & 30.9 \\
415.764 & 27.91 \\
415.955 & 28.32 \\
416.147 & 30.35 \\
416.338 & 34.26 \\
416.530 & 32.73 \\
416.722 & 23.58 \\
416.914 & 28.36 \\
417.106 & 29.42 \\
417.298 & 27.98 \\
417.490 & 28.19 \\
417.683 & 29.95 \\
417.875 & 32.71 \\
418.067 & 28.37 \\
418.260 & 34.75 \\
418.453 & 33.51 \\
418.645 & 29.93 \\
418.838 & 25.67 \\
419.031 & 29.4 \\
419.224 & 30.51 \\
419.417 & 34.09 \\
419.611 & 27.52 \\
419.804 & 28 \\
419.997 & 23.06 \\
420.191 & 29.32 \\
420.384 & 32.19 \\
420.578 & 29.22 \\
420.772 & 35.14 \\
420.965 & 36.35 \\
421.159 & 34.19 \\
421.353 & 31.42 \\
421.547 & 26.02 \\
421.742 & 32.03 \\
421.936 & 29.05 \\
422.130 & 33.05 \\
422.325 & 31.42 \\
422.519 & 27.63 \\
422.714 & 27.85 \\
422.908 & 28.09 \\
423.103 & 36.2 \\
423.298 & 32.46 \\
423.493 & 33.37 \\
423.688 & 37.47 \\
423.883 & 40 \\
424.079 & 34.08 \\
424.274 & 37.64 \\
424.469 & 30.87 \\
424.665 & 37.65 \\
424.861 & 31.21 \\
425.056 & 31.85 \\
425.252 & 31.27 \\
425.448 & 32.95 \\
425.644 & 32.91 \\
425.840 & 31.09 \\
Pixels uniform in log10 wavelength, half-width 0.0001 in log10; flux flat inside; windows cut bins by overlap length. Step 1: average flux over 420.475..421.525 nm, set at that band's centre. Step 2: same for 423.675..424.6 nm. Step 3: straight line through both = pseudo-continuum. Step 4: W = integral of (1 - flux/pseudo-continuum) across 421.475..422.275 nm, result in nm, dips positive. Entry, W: 0.08 nm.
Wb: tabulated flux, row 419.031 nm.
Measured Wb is 29.4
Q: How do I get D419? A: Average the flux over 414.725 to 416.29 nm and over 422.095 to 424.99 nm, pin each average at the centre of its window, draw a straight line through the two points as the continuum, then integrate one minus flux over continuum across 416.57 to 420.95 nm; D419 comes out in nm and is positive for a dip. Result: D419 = 0.18 nm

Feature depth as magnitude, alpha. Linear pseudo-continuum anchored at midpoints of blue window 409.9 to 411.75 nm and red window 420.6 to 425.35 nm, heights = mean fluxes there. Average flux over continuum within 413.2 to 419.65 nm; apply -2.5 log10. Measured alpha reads 0.04 mag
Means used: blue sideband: 29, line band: 29.5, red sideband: 32.7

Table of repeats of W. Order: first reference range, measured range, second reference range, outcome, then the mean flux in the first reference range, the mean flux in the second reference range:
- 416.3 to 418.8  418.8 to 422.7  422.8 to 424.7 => 0.26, 30.1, 34.7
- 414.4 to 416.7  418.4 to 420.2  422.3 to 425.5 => 0.14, 30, 33.1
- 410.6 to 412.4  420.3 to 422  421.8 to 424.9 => 0.04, 30.9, 33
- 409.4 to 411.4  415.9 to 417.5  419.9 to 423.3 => 0.03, 28.6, 30.8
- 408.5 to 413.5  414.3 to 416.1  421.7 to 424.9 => 0.09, 29.9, 33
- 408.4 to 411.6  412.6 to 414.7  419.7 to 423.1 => 0.11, 29.8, 30.4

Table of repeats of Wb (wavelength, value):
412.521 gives 31.99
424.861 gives 31.21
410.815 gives 29.71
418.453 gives 33.51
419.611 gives 27.52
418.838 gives 25.67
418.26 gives 34.75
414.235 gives 29.36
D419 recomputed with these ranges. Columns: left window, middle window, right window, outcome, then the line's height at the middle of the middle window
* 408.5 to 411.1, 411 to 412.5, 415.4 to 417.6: -0.09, 29.4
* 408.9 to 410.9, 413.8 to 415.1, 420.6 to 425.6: 0.06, 30.2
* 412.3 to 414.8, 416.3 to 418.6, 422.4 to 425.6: 0.03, 30.6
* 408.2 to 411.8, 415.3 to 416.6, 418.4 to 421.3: -0.01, 30.4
